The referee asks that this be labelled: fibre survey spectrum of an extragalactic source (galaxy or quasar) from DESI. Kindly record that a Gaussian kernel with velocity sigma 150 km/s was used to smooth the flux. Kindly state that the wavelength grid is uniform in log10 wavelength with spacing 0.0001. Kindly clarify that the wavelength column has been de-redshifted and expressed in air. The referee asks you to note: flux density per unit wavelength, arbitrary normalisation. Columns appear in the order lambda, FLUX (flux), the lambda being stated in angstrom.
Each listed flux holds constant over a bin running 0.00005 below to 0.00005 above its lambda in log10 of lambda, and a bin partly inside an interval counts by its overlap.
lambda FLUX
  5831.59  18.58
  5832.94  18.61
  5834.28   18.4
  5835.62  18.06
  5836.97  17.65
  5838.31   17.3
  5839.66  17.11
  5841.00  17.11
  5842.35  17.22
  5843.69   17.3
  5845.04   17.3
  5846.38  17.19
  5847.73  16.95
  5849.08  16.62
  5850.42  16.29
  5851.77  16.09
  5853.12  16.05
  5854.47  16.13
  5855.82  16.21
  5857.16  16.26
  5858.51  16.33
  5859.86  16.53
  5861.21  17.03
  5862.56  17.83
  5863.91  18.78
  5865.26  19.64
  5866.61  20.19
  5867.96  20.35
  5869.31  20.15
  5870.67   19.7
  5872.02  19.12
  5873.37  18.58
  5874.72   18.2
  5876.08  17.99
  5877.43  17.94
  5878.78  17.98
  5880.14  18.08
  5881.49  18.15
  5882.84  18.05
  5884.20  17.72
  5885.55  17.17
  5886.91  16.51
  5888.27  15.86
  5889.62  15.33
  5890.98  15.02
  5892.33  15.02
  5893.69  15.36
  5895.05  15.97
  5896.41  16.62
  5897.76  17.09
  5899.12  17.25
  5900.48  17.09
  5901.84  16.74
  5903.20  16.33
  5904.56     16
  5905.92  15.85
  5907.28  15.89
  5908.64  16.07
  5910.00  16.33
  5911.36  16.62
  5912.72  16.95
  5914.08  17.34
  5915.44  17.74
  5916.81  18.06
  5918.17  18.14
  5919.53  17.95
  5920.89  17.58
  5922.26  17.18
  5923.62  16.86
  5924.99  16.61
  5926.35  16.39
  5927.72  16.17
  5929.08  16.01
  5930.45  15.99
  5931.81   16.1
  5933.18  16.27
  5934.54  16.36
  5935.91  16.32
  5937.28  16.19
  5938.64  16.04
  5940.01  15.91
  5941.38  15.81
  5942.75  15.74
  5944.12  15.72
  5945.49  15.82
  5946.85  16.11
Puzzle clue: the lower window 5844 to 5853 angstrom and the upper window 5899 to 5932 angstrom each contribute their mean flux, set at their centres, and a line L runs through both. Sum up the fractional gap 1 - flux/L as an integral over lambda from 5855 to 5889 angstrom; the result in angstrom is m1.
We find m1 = -2.6 angstrom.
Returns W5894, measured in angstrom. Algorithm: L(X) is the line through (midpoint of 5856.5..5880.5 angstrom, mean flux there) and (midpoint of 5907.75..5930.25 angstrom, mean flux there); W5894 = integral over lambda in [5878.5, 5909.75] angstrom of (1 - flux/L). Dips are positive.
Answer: 2.0 angstrom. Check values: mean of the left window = 18.4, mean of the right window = 17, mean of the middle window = 16.5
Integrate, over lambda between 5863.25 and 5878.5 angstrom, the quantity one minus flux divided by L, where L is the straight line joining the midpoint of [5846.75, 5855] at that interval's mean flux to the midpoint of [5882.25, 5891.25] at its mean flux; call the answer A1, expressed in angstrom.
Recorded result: -2.4 angstrom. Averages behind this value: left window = 16.4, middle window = 19.1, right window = 16.6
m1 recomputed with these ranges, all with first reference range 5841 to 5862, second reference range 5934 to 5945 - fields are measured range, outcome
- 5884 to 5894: 0.3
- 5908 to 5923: -1.0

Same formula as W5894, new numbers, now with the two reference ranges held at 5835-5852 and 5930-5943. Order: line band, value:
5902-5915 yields -0.02 angstrom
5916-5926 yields -0.73 angstrom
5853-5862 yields 0.30 angstrom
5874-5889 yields -0.81 angstrom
